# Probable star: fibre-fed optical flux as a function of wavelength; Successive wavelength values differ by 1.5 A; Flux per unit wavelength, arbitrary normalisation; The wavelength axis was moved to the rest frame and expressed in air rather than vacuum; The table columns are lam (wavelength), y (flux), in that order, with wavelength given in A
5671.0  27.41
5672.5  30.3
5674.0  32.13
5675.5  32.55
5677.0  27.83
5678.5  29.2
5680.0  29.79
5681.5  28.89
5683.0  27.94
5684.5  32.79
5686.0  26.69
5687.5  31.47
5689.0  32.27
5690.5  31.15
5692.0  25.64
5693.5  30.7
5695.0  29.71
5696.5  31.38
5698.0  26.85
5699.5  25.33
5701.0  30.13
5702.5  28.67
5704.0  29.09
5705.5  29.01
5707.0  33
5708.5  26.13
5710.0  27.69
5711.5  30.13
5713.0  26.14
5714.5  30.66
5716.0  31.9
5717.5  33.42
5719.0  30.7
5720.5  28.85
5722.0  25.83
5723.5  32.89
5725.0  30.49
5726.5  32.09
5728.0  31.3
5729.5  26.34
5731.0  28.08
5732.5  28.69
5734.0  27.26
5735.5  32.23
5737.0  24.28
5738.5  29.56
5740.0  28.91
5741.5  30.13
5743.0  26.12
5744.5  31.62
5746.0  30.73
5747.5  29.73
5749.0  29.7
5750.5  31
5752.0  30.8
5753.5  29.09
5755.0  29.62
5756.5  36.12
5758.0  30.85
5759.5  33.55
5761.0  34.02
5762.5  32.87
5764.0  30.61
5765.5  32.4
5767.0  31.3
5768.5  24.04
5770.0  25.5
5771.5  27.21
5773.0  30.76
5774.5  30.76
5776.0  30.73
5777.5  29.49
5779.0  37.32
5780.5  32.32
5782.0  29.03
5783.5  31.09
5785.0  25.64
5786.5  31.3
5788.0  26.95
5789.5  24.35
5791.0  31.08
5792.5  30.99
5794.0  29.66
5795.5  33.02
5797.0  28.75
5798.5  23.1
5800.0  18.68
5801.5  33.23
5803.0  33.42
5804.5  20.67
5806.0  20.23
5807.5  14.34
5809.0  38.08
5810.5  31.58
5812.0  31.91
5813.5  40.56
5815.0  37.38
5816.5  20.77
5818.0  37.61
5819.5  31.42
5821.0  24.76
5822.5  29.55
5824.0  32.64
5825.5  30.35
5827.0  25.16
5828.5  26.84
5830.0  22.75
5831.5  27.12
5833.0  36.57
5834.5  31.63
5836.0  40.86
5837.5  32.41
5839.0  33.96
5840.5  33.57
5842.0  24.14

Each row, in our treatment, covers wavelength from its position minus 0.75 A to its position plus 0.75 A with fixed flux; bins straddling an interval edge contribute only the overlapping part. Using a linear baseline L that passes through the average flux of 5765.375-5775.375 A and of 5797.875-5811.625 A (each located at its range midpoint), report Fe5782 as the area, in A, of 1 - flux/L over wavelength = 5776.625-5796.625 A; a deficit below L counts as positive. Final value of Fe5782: -2.0 A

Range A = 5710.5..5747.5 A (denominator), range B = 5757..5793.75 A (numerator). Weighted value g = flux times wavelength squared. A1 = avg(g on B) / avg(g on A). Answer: 1.04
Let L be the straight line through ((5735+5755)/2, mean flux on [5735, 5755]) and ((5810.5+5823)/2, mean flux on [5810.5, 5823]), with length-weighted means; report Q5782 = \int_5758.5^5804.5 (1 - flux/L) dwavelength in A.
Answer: 1.5 A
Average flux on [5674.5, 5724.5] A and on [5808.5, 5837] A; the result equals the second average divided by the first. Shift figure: 1.1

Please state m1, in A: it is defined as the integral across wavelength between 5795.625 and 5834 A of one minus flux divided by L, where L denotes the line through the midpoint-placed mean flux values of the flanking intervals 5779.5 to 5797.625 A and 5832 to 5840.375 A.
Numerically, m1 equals 4.3 A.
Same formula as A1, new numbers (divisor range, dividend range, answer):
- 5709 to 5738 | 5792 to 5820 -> 1.02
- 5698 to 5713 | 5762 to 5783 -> 1.09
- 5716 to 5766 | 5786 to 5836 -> 0.99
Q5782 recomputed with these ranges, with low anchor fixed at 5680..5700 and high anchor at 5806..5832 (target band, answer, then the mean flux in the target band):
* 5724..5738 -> 0.14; 29.1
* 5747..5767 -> -1.52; 31.6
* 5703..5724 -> -0.19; 29.6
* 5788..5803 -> 0.53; 28.3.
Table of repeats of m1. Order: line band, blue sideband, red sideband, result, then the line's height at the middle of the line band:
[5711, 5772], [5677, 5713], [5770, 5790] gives -1.0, 29.5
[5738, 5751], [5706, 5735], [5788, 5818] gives -0.2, 29.3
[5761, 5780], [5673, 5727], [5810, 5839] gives 0.1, 30.6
